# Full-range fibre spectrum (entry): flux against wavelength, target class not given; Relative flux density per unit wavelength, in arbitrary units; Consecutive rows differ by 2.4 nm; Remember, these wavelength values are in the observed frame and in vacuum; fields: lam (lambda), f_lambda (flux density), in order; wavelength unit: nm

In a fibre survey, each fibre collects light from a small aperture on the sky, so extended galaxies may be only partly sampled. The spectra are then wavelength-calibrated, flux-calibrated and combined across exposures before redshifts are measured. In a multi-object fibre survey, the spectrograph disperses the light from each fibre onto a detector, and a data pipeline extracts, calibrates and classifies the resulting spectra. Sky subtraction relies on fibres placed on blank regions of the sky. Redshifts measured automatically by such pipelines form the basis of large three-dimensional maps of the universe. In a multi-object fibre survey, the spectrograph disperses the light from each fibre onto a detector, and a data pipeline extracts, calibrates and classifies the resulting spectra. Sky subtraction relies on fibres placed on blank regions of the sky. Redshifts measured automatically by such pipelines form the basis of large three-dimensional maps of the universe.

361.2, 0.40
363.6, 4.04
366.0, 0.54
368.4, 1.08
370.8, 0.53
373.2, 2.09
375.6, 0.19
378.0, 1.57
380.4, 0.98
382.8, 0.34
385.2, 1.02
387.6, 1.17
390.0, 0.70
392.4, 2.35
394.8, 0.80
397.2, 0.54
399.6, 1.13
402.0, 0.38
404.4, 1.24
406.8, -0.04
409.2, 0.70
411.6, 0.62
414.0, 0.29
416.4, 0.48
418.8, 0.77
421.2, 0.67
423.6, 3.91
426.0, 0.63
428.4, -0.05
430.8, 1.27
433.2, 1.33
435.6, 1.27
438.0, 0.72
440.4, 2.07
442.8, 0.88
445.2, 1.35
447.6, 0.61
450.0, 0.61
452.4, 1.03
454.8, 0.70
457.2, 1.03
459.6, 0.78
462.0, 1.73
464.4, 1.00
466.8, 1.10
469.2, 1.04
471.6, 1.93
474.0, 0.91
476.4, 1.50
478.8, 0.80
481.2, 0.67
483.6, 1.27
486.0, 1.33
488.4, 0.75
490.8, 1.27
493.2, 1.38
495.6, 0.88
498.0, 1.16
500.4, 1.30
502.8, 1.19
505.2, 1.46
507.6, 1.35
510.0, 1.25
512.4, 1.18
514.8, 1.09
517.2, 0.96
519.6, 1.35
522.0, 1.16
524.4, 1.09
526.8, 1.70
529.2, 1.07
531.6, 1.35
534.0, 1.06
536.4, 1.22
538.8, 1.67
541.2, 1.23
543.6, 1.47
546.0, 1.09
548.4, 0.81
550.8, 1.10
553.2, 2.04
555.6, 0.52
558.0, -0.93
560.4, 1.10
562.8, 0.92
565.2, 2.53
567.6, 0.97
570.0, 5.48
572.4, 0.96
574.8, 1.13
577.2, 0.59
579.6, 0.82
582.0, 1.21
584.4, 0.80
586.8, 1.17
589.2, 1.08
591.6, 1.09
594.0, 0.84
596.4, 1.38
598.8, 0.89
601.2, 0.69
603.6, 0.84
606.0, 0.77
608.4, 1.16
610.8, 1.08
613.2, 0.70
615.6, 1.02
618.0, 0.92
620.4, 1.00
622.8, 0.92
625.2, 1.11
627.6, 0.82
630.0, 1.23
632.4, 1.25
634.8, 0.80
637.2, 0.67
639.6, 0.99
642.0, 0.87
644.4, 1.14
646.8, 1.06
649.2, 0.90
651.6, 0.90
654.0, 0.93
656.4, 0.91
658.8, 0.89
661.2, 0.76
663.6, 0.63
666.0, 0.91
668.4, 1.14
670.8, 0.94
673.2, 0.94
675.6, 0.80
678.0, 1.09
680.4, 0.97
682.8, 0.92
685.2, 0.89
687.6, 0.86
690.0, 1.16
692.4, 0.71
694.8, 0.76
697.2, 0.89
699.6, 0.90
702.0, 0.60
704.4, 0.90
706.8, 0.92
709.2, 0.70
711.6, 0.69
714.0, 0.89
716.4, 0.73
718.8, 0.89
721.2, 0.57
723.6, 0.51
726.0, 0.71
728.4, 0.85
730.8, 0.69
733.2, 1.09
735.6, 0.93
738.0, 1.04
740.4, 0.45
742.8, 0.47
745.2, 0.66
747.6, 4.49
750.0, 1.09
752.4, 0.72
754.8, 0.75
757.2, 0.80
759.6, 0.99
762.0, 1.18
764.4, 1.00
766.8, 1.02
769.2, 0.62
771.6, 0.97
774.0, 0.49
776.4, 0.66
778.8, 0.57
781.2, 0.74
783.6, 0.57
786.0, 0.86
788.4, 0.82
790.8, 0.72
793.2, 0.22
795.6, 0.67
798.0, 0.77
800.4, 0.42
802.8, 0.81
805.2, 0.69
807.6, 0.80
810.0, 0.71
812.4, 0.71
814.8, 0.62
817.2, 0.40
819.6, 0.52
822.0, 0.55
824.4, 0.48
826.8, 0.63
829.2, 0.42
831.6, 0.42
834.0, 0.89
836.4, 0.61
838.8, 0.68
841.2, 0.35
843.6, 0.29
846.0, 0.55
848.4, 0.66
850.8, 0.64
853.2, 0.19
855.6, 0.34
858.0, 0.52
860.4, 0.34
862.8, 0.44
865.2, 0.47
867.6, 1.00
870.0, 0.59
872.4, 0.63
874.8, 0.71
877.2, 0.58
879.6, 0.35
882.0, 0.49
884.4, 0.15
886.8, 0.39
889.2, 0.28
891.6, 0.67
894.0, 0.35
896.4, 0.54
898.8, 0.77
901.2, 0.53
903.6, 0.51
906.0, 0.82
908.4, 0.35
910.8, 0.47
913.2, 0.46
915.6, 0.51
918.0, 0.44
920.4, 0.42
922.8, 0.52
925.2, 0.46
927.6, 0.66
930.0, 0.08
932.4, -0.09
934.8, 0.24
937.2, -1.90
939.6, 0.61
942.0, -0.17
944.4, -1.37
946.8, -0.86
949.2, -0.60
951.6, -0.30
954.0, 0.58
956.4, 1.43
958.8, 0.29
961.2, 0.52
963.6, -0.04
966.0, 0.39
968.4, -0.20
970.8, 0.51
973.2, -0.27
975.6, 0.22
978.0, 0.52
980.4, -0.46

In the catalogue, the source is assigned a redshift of 0.14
